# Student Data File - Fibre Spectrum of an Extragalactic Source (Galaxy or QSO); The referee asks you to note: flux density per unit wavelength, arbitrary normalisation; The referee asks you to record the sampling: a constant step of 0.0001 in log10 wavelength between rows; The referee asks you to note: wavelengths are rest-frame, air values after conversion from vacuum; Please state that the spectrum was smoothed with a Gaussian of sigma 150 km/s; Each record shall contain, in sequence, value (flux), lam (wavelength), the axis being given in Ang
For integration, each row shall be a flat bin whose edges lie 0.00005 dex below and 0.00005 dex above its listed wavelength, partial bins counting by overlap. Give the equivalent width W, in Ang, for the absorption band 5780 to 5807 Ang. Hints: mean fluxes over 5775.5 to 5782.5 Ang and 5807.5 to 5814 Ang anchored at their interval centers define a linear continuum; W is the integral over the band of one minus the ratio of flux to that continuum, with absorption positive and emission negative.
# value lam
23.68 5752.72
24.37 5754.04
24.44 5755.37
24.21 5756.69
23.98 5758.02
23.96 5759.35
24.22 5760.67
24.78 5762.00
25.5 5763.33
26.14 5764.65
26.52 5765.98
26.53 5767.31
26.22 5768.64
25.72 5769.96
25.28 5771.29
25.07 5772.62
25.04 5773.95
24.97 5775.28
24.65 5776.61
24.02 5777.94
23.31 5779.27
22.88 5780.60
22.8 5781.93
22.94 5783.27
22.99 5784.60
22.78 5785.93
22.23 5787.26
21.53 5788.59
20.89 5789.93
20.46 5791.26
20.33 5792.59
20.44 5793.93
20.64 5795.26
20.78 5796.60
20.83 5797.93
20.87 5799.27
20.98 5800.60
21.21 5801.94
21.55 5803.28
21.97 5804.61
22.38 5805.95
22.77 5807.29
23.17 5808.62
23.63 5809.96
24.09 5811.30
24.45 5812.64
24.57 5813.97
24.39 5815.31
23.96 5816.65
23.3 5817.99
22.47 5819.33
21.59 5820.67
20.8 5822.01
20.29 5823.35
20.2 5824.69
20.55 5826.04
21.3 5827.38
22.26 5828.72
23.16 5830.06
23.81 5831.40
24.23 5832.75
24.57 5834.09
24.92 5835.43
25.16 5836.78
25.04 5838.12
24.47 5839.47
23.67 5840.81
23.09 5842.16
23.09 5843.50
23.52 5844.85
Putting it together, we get 2.5 Ang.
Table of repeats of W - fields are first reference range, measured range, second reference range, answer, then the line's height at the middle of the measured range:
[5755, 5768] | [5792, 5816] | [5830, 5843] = 2.3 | 24.6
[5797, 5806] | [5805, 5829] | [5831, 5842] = 0.1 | 22.7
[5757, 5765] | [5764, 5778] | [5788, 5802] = -1.2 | 23.5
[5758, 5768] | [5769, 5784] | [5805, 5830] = 0.2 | 24.6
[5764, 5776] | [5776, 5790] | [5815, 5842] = 1.2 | 25.1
